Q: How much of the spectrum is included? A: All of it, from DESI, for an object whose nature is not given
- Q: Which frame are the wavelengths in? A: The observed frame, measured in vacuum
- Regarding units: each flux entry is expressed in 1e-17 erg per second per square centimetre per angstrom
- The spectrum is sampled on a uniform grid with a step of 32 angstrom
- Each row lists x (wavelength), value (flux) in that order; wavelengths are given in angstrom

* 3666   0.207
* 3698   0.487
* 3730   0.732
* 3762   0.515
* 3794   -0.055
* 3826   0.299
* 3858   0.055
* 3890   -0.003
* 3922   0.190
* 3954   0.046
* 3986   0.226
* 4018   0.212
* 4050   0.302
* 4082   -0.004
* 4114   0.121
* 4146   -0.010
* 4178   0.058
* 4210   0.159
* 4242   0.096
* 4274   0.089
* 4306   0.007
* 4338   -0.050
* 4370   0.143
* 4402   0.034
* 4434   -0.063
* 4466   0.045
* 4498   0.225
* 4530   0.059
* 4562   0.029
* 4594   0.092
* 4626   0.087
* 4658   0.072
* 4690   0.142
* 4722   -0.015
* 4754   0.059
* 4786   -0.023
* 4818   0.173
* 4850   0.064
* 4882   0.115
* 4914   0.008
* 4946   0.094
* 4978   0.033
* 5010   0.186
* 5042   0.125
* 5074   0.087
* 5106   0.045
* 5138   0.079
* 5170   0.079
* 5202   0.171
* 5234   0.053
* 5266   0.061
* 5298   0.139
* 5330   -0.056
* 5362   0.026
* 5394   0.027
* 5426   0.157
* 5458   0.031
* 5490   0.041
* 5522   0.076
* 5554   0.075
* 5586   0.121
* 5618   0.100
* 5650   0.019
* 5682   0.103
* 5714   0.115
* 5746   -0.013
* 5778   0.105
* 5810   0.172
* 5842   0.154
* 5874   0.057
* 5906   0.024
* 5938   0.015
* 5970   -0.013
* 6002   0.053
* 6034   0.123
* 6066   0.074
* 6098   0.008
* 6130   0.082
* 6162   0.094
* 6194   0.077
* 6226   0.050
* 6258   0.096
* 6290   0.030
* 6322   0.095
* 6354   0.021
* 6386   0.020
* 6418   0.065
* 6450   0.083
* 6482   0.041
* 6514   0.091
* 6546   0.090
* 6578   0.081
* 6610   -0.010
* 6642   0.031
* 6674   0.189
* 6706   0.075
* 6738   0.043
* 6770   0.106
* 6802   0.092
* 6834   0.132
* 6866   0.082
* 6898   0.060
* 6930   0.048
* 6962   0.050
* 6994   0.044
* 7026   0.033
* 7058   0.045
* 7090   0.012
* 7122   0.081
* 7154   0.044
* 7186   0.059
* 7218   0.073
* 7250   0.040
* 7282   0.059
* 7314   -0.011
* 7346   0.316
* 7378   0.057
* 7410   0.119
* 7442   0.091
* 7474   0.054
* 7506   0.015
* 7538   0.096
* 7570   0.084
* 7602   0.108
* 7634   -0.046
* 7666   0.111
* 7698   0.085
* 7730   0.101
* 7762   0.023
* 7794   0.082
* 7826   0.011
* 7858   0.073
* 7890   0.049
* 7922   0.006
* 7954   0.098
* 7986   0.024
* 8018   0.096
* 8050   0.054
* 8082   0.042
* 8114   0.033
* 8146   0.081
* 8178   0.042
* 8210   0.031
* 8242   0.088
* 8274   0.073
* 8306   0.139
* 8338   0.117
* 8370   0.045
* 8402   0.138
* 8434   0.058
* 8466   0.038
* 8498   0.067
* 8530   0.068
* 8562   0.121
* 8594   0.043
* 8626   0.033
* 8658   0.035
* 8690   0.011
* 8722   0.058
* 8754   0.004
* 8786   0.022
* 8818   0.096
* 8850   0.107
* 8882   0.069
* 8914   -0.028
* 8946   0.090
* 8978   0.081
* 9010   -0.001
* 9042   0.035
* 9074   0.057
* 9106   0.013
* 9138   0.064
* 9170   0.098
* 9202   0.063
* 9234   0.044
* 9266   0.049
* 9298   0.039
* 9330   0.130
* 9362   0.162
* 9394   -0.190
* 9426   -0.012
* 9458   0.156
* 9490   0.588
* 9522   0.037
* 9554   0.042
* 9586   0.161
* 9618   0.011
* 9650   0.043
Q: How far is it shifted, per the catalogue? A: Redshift 0.970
